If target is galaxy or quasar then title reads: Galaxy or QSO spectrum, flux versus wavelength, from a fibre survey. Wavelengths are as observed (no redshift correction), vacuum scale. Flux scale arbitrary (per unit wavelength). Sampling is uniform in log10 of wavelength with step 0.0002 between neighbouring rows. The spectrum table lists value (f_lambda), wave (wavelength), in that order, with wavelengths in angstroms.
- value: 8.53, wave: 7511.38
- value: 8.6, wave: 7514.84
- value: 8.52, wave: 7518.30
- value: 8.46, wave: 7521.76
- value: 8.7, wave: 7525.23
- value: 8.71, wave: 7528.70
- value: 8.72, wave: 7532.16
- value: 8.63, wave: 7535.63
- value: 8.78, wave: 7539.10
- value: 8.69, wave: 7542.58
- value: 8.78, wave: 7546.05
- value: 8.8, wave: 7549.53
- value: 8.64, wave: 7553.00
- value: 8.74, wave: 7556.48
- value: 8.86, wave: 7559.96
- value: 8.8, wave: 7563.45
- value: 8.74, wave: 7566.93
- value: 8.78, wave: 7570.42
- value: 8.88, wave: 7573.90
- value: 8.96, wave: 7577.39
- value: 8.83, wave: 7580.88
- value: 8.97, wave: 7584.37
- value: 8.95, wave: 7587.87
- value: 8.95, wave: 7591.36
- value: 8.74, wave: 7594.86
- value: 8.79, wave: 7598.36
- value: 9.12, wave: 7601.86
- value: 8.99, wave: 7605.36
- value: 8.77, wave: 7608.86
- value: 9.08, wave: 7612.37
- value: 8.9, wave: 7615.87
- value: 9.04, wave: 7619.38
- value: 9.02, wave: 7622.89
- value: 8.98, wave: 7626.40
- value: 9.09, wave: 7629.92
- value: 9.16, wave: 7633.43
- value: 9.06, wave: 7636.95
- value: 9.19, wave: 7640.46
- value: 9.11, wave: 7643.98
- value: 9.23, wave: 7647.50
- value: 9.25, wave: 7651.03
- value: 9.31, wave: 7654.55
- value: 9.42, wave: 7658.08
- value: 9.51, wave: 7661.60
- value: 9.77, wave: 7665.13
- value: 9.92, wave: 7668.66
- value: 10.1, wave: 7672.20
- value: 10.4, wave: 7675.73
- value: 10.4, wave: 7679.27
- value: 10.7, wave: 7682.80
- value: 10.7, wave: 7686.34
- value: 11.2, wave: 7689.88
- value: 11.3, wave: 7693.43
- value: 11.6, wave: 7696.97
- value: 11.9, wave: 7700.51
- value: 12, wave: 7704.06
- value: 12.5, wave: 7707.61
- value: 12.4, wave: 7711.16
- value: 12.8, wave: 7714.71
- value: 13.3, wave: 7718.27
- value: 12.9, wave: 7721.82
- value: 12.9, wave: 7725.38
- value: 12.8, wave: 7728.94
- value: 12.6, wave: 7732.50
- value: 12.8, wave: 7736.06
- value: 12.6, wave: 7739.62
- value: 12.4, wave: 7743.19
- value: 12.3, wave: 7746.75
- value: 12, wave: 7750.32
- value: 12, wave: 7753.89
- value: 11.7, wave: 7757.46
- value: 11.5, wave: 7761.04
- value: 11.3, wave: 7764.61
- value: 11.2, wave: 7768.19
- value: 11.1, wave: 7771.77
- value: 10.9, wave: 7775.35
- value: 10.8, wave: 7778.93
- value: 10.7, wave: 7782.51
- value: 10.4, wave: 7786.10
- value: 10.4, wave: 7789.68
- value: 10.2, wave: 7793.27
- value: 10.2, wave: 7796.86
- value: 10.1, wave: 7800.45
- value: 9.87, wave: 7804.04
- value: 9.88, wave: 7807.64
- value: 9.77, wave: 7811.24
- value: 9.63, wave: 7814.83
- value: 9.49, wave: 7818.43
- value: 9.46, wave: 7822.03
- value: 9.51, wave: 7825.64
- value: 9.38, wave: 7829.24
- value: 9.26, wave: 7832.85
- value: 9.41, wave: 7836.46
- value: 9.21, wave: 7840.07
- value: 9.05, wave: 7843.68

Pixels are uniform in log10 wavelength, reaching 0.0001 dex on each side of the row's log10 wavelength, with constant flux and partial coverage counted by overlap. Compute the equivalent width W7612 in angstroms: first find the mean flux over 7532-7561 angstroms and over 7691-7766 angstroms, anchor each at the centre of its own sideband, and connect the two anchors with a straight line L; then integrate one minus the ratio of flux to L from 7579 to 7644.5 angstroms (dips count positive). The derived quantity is 6.6 angstroms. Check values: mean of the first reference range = 8.74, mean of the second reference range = 12.3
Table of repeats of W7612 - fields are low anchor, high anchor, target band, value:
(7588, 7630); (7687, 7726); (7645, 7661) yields 1.70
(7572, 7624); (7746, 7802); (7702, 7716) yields -2.93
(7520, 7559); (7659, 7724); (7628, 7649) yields 2.52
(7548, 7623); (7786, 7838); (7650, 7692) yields -3.92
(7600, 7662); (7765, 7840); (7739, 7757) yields -4.46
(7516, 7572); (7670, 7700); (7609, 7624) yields 1.25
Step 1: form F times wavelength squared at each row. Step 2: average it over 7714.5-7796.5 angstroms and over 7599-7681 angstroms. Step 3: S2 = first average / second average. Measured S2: 1.30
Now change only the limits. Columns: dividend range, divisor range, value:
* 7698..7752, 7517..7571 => 1.51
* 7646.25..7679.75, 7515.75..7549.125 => 1.16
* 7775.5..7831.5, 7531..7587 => 1.21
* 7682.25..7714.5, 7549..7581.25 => 1.37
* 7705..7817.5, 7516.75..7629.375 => 1.36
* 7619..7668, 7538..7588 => 1.07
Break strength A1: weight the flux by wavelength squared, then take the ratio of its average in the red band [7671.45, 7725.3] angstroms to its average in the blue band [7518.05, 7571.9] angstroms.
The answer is 1.4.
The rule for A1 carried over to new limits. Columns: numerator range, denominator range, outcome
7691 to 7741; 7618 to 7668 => 1.37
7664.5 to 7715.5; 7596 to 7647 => 1.26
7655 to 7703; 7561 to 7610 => 1.21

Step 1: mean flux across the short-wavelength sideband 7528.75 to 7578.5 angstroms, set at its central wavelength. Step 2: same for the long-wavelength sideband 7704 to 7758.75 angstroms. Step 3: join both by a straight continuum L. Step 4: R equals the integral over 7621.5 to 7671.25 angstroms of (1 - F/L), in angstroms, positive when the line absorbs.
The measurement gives 6.6 angstroms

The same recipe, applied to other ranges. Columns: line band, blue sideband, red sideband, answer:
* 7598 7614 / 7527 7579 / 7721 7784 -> 1.1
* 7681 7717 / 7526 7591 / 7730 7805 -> -4.2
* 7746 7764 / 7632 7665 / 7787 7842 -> -4.3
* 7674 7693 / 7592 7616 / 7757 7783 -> -1.4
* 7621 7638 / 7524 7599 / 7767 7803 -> 0.5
